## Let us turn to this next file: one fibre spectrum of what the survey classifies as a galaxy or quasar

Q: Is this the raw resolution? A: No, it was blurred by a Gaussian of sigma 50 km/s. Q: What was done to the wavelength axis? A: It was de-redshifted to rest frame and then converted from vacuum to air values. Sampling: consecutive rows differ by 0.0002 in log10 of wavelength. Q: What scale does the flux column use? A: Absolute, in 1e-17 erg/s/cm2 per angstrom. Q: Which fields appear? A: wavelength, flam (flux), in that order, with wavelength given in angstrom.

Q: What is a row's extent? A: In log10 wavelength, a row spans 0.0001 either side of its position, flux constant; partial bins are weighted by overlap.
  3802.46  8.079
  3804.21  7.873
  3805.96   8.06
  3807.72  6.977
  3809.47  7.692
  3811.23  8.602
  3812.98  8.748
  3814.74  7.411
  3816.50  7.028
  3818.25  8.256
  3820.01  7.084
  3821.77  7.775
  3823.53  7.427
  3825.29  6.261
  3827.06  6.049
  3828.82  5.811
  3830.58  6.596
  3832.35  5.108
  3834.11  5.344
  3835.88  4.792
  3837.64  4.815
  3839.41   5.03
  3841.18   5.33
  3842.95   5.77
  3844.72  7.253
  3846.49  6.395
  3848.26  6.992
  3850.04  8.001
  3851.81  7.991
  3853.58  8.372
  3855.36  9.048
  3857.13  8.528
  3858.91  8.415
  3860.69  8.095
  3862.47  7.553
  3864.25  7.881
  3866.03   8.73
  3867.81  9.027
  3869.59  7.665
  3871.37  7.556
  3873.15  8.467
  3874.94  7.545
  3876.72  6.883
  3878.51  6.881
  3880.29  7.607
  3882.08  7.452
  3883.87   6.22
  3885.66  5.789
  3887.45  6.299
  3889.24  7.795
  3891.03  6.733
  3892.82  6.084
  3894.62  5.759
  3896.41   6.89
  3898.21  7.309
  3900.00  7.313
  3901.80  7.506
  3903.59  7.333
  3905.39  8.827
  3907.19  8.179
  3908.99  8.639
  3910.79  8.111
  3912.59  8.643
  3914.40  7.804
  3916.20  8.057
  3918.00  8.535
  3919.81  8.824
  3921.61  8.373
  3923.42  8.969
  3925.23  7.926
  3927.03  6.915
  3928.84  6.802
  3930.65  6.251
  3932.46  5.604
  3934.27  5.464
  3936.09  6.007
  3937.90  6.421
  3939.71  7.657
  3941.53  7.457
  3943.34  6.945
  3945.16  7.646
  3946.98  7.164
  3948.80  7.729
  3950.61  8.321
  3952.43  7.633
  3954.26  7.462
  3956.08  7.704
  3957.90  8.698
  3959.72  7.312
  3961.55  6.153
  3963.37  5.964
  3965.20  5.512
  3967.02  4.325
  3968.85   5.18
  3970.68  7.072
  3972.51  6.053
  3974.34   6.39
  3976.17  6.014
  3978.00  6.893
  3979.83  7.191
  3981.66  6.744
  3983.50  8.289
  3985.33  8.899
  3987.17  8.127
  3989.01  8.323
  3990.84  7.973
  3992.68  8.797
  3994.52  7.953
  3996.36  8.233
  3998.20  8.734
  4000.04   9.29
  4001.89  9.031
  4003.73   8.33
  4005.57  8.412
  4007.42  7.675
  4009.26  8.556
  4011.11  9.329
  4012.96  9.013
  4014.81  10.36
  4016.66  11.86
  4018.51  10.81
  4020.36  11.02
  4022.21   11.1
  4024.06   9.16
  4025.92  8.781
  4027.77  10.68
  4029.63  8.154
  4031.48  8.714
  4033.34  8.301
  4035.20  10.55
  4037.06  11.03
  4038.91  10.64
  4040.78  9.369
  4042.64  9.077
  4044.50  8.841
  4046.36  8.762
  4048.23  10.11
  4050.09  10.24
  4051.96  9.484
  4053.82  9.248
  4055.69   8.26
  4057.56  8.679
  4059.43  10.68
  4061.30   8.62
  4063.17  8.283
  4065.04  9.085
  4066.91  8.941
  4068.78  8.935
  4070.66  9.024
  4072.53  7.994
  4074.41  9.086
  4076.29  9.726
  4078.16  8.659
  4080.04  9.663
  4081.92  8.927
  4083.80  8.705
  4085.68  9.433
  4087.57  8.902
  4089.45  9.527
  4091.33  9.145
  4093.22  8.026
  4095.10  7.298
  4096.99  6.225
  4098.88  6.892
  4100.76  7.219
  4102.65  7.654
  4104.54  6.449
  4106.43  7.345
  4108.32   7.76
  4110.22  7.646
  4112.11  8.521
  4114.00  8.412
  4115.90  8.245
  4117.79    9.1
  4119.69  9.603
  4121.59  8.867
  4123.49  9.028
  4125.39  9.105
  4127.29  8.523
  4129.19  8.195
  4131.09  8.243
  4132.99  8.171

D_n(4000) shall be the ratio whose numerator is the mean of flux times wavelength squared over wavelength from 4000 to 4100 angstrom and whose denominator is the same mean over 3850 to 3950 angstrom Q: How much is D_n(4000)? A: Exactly 1.31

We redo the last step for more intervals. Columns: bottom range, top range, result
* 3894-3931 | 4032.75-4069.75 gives 1.29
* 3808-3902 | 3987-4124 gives 1.38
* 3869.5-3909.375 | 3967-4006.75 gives 1.11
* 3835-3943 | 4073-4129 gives 1.28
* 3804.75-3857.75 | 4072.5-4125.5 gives 1.38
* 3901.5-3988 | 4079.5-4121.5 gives 1.22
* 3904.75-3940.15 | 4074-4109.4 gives 1.18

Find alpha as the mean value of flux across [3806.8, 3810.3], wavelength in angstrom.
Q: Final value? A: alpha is 7.33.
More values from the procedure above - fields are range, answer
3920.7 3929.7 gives 7.81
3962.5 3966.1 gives 5.73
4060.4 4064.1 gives 8.45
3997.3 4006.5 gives 8.76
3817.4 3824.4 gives 7.63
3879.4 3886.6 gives 6.76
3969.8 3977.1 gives 6.38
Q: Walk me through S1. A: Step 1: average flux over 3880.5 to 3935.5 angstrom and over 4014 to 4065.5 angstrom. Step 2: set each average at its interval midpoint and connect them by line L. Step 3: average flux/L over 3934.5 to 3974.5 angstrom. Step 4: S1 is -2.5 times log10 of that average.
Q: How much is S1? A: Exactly 0.19 mag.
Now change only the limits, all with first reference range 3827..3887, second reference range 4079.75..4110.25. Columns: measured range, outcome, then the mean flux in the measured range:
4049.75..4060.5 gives -0.192 mag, 9.37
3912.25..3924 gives -0.158 mag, 8.43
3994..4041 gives -0.221 mag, 9.44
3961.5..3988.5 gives 0.139 mag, 6.63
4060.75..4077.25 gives -0.123 mag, 8.86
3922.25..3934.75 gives 0.062 mag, 6.93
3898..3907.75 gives -0.078 mag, 7.77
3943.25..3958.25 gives -0.039 mag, 7.7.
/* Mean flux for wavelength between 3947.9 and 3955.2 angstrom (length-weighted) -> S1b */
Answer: 7.79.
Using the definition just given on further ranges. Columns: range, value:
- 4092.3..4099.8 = 7.11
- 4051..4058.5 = 8.92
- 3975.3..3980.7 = 6.71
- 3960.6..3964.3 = 6.06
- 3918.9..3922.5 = 8.6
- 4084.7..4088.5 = 9.15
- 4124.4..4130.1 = 8.61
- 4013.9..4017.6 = 11.1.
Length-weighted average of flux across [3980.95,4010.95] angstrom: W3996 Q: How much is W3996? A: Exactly 8.37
